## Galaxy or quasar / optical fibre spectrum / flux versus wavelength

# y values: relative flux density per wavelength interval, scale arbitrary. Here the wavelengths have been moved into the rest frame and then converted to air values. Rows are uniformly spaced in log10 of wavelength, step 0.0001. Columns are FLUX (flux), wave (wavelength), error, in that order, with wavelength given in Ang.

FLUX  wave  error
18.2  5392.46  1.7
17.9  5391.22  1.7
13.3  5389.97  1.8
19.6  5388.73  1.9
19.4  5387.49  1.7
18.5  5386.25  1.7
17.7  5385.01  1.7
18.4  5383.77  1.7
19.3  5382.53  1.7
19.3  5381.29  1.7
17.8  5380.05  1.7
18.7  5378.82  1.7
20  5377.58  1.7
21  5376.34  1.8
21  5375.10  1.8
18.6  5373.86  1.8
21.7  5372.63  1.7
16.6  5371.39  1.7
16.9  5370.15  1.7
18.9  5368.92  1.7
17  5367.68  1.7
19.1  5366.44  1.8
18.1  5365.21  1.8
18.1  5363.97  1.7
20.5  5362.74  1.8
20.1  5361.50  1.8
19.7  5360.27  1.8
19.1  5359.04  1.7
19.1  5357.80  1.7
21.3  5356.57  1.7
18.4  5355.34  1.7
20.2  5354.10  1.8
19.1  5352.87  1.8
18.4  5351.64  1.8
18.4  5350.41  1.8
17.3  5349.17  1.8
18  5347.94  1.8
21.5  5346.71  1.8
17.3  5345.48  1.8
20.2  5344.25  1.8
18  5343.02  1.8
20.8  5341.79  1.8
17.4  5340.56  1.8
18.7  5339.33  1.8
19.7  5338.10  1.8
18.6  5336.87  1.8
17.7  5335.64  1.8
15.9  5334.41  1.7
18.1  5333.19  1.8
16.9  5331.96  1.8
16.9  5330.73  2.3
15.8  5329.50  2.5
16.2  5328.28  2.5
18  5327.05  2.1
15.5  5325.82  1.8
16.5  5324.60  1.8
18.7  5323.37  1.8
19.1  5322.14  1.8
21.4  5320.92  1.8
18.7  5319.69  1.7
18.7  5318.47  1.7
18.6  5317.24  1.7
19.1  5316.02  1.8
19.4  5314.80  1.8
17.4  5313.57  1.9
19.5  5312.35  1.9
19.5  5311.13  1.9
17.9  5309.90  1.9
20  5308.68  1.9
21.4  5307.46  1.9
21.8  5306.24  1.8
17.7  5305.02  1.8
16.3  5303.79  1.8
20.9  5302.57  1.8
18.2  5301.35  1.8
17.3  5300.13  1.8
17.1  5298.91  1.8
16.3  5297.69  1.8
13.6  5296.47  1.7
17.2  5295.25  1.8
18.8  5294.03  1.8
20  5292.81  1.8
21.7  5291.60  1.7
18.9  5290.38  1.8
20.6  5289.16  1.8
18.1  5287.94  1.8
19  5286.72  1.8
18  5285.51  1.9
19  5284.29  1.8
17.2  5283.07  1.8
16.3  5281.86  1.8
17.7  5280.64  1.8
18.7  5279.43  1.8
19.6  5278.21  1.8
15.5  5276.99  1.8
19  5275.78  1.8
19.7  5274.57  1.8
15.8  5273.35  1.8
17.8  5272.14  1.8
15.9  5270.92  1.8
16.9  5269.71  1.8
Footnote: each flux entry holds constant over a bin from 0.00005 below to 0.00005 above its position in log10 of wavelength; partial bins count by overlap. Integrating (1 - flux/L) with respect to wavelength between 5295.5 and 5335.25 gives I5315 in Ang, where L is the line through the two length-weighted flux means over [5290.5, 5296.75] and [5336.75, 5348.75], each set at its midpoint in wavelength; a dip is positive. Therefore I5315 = 1.48 Ang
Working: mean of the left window 18.6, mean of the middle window 18.1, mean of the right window 19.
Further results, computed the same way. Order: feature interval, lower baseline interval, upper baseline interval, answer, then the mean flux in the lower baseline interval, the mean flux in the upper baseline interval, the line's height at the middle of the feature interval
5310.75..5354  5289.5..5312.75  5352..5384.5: 1.3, 18.7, 19.1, 18.9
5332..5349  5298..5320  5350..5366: 0.5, 18.8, 19.3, 19.1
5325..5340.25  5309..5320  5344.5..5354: 1.2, 18.8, 18.7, 18.8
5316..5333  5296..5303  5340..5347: 0.4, 17.2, 19.1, 18.3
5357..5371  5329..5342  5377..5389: -0.3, 17.8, 18.9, 18.4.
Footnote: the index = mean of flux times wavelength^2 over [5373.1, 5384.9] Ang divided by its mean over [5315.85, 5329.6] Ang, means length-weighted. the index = 1.1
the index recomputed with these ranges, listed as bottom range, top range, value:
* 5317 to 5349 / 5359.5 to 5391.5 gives 1.05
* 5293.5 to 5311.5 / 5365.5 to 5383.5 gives 1.07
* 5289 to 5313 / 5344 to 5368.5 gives 1.04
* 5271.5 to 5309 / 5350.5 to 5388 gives 1.07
